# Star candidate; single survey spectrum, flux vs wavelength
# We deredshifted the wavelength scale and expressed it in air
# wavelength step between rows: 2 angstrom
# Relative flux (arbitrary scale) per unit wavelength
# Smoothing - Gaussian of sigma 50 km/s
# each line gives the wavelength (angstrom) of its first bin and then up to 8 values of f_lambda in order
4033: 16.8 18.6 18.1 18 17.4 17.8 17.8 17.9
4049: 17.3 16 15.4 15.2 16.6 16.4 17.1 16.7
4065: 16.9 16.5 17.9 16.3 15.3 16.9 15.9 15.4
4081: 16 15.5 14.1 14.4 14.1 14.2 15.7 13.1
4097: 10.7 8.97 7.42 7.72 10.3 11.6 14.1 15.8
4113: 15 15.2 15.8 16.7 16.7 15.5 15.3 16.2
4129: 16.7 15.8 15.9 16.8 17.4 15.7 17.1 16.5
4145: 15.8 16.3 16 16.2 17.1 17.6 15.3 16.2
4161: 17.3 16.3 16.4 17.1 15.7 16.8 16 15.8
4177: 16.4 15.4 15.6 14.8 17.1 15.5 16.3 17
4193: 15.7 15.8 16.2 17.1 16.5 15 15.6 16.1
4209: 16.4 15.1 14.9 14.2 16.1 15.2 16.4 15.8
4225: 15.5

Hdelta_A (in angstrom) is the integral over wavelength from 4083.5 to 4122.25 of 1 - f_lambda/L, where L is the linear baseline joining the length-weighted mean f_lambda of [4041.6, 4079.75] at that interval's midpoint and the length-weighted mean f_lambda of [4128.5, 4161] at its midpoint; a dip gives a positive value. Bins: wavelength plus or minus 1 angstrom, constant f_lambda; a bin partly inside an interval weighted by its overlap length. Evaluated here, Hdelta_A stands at 7.6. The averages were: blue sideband 16.6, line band 13.3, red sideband 16.4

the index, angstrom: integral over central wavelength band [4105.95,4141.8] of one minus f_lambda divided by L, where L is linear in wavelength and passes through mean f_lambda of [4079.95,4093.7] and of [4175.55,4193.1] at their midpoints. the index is -1.04 angstrom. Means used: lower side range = 14.8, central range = 15.7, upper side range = 16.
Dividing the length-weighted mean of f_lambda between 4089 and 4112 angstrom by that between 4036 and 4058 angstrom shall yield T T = 0.70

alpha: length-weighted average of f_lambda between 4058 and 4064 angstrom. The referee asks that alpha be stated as 16.7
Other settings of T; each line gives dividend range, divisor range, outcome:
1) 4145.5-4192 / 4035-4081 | 0.97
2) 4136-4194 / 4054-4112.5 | 1.13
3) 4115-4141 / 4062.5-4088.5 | 1.02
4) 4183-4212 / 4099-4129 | 1.17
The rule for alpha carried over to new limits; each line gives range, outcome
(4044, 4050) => 17.7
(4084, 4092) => 14.2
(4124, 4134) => 16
